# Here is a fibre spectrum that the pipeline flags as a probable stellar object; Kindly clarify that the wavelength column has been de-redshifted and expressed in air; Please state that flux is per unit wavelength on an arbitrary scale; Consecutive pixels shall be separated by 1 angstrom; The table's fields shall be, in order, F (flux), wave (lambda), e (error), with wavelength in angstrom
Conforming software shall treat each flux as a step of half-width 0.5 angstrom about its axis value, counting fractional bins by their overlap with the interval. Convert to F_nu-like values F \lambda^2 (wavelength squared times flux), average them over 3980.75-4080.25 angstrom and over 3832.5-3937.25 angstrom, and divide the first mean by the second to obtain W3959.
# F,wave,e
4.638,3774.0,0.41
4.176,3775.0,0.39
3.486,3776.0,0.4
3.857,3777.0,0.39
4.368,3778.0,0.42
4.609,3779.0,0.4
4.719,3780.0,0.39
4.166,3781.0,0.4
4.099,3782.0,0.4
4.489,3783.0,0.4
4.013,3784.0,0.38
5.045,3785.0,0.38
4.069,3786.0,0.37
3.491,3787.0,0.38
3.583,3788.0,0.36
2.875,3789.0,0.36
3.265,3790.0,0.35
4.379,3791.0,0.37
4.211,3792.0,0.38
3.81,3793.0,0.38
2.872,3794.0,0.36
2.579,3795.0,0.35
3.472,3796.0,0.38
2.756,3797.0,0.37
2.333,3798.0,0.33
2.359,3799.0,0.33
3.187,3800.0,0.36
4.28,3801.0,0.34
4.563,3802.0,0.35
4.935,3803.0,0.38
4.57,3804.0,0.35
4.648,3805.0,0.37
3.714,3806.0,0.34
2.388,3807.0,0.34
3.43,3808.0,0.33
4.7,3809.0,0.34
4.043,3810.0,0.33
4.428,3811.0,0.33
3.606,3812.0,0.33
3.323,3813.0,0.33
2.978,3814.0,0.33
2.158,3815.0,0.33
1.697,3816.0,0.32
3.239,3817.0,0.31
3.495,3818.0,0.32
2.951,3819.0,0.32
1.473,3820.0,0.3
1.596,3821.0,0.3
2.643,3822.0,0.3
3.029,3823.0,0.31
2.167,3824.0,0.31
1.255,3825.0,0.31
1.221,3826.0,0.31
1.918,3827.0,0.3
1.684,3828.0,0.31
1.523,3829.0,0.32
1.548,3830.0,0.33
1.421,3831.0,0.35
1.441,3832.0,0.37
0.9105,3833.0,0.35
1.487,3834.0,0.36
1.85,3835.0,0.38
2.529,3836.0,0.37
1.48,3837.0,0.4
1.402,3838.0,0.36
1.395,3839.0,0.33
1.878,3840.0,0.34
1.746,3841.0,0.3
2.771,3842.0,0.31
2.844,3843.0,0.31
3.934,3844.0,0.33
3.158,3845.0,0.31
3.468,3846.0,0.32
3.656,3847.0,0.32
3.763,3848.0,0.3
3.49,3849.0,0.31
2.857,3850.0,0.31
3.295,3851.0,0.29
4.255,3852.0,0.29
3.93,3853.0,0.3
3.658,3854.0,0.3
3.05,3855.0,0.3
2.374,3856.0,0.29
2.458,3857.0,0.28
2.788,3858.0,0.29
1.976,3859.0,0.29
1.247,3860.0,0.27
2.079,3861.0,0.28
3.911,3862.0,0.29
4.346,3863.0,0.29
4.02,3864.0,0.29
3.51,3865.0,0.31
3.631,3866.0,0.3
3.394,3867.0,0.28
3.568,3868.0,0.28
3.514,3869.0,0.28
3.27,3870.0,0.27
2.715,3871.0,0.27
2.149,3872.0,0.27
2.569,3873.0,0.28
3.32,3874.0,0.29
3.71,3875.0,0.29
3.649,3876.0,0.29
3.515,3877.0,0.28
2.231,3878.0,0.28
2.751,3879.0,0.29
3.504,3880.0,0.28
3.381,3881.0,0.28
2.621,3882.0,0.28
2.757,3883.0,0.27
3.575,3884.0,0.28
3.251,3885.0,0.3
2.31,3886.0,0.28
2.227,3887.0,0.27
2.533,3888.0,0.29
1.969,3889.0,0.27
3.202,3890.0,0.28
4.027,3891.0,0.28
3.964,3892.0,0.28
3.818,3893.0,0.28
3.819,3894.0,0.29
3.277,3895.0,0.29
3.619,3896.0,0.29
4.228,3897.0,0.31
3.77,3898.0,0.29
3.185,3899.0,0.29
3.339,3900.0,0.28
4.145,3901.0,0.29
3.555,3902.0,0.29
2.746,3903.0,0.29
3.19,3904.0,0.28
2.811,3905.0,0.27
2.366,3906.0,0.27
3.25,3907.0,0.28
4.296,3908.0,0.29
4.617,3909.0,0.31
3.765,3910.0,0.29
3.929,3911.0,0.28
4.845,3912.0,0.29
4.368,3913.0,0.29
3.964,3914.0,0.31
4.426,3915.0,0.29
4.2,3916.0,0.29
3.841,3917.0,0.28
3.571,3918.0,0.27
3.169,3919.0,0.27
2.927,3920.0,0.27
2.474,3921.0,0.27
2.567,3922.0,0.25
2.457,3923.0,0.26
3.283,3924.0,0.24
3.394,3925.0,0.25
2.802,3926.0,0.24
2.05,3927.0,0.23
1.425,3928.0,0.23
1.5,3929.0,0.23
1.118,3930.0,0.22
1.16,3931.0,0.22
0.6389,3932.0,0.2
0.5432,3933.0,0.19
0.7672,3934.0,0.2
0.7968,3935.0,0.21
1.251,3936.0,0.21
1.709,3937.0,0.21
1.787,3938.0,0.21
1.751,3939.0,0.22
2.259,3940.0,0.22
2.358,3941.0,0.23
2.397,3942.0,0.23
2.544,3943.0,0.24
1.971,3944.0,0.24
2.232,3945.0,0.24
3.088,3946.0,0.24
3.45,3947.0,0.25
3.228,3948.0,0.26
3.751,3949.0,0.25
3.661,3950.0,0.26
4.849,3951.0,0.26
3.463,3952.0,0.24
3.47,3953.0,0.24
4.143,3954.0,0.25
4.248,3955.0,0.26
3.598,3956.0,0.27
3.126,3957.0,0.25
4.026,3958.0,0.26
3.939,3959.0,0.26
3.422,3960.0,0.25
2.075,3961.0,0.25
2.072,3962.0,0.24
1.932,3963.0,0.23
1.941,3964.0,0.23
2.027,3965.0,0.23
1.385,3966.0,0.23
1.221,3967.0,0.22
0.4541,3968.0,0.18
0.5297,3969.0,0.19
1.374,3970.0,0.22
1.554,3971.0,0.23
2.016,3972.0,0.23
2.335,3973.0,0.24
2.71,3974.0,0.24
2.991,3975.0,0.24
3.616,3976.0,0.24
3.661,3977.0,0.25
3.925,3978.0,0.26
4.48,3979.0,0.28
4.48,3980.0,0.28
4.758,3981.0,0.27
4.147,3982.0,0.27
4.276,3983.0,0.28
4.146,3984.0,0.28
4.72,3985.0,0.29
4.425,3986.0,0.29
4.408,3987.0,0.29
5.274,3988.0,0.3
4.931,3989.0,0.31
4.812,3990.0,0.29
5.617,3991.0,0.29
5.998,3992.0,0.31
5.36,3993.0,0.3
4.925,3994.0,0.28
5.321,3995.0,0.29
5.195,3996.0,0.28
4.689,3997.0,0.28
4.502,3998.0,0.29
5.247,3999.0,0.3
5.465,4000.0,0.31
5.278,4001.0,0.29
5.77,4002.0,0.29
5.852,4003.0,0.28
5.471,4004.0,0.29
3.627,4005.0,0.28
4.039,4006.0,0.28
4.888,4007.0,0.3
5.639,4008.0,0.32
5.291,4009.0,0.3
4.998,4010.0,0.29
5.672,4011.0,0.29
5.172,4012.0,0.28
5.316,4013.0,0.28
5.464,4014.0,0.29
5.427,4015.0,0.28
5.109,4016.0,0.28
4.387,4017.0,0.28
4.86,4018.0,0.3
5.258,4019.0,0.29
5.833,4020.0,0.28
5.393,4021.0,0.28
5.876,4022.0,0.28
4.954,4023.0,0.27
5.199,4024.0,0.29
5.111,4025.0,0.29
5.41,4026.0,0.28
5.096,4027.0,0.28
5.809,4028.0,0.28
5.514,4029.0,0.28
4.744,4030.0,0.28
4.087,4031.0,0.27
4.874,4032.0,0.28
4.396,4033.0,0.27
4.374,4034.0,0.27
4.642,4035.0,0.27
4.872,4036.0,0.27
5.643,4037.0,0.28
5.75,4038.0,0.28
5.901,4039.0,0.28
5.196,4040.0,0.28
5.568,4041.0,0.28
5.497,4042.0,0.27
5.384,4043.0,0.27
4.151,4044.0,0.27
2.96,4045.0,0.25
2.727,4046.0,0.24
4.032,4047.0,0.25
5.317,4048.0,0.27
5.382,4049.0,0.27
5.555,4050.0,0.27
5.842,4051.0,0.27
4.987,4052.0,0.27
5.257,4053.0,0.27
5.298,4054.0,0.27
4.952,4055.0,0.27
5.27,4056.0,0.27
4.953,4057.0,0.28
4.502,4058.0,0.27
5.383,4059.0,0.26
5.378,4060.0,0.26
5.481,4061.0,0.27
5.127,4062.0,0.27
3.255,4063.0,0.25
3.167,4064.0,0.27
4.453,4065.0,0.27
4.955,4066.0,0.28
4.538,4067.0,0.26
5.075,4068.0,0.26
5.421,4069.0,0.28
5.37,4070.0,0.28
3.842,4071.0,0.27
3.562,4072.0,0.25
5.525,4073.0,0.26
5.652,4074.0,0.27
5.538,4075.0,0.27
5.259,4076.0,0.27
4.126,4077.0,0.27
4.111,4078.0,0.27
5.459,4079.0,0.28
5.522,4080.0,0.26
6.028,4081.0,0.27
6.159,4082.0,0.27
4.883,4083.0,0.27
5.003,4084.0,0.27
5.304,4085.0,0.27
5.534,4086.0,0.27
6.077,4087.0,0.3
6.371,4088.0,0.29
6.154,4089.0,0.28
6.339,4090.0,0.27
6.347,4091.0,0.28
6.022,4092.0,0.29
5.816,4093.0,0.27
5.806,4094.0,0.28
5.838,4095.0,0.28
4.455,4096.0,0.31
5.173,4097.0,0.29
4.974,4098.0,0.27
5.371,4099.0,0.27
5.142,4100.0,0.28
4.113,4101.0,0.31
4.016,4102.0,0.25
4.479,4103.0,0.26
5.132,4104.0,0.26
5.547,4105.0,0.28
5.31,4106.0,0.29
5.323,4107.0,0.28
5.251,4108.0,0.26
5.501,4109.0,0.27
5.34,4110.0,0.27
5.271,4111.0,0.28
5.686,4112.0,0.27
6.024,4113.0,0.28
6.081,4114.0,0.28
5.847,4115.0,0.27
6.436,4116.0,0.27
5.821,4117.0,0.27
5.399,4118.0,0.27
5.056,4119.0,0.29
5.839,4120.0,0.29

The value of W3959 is 1.83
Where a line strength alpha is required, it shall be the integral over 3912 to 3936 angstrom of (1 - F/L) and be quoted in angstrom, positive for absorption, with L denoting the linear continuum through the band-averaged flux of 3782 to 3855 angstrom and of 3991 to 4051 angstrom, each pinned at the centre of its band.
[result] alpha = 9.0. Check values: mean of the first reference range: 2.99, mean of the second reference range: 5.09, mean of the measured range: 2.52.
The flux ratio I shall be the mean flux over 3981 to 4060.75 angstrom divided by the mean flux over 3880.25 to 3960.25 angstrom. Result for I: 1.67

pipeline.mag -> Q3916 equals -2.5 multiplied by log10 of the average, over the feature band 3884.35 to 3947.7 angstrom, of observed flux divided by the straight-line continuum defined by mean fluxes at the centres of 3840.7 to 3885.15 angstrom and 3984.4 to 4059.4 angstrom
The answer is 0.29 mag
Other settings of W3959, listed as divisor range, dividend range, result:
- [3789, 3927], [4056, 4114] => 1.89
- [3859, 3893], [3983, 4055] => 1.75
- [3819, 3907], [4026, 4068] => 1.90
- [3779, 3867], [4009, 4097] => 1.90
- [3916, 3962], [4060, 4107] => 2.10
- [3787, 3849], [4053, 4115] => 2.11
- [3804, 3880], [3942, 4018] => 1.50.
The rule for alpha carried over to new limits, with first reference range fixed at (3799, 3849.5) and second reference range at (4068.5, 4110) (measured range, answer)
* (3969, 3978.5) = 3.66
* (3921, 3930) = 3.26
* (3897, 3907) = 0.57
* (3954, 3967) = 3.97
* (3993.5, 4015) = -3.22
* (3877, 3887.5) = 1.28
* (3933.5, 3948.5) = 6.85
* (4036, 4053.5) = -0.52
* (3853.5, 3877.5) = 0.28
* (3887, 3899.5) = 0.01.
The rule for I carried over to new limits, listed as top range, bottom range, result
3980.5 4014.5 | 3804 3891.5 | 1.78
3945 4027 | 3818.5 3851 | 1.86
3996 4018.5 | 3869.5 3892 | 1.71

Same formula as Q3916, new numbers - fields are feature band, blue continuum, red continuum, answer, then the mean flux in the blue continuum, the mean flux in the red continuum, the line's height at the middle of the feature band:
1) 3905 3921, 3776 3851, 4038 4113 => 0.022 mag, 3.05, 5.13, 3.84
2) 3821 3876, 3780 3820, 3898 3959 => 0.245 mag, 3.58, 2.95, 3.34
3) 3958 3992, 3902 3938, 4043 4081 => 0.107 mag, 2.75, 4.82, 3.55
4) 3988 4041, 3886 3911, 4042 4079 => -0.176 mag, 3.39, 4.79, 4.39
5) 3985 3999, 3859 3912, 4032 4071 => -0.169 mag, 3.27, 4.88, 4.31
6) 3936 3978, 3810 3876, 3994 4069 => 0.475 mag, 2.7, 5.02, 4.1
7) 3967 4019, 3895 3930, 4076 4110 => -0.030 mag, 3.32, 5.35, 4.23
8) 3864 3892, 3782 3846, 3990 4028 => 0.178 mag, 2.91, 5.21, 3.66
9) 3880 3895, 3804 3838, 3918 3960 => -0.219 mag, 2.5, 2.59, 2.55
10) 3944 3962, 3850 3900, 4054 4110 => 0.145 mag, 3.18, 5.15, 3.92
